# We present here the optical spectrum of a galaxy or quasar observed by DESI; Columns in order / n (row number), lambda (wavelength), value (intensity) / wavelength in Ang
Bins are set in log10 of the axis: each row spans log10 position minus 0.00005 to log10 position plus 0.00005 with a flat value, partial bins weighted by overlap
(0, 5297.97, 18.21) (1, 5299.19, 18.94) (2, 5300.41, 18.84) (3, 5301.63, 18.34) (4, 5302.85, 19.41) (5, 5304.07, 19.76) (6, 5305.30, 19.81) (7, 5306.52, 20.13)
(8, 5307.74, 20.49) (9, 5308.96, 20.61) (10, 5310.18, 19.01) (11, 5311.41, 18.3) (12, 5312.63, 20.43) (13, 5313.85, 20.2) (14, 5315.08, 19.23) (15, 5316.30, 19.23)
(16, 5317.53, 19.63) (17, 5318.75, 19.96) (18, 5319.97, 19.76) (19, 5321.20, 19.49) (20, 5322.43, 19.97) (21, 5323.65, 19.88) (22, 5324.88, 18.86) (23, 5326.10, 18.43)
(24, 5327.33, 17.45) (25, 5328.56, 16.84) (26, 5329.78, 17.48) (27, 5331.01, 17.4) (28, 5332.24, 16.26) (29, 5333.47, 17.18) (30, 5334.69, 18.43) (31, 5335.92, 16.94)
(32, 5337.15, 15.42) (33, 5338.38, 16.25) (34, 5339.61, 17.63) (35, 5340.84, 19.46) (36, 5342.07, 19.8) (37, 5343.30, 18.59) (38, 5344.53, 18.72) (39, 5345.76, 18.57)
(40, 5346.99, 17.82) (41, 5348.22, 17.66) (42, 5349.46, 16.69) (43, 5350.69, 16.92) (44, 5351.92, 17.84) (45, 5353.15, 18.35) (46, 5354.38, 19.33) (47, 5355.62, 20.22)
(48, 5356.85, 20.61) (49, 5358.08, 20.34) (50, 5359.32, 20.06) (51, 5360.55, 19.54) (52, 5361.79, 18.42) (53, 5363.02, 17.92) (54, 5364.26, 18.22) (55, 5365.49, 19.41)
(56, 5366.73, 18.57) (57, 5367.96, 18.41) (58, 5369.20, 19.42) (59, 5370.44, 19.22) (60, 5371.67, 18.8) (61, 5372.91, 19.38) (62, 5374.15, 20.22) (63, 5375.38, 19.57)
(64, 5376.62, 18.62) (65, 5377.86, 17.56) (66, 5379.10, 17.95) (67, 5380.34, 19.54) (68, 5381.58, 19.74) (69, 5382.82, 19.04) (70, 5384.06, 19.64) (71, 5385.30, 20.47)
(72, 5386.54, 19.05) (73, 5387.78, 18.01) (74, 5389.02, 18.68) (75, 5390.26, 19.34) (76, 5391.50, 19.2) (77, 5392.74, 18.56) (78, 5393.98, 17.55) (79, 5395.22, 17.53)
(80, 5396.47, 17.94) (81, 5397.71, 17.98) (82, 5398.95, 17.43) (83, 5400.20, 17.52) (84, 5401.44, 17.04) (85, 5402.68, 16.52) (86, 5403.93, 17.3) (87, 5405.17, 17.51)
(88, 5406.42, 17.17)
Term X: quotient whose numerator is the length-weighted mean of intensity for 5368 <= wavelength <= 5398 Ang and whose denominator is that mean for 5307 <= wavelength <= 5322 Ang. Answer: 1.0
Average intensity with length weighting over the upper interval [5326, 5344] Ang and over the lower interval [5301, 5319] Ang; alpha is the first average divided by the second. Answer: 0.89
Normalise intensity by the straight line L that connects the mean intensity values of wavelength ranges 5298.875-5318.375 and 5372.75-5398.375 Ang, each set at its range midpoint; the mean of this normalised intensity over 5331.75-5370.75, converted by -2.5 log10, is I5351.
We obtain 0.04 mag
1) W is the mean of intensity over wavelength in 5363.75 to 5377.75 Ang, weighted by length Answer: 19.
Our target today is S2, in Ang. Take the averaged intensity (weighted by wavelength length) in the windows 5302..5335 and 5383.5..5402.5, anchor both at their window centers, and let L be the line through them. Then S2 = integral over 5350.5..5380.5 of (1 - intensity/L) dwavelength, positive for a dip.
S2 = -0.6 Ang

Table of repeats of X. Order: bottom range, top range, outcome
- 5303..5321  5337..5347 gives 0.92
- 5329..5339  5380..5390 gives 1.14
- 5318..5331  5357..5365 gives 1.02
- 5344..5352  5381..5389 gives 1.09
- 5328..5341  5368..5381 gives 1.11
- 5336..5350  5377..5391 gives 1.06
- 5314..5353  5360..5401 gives 1.03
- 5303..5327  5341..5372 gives 0.96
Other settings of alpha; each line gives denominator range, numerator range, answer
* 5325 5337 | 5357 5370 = 1.10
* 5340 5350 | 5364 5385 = 1.04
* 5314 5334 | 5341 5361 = 1.01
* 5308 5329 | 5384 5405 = 0.94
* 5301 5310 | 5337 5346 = 0.92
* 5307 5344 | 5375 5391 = 1.02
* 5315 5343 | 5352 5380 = 1.04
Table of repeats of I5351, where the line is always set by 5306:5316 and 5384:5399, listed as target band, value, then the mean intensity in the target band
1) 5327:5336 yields 0.131 mag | 17.3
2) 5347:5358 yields 0.037 mag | 18.5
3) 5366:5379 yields -0.004 mag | 18.9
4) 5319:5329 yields 0.039 mag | 18.9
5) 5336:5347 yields 0.078 mag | 18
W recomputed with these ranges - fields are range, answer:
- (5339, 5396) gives 18.8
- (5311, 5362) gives 18.6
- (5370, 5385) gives 19.1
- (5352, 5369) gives 19.1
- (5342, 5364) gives 18.7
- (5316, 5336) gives 18.5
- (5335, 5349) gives 17.9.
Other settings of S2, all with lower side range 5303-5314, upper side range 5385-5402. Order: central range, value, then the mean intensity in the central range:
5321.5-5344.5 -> 1.70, 17.9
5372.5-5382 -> -0.25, 19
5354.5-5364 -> -0.31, 19.5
